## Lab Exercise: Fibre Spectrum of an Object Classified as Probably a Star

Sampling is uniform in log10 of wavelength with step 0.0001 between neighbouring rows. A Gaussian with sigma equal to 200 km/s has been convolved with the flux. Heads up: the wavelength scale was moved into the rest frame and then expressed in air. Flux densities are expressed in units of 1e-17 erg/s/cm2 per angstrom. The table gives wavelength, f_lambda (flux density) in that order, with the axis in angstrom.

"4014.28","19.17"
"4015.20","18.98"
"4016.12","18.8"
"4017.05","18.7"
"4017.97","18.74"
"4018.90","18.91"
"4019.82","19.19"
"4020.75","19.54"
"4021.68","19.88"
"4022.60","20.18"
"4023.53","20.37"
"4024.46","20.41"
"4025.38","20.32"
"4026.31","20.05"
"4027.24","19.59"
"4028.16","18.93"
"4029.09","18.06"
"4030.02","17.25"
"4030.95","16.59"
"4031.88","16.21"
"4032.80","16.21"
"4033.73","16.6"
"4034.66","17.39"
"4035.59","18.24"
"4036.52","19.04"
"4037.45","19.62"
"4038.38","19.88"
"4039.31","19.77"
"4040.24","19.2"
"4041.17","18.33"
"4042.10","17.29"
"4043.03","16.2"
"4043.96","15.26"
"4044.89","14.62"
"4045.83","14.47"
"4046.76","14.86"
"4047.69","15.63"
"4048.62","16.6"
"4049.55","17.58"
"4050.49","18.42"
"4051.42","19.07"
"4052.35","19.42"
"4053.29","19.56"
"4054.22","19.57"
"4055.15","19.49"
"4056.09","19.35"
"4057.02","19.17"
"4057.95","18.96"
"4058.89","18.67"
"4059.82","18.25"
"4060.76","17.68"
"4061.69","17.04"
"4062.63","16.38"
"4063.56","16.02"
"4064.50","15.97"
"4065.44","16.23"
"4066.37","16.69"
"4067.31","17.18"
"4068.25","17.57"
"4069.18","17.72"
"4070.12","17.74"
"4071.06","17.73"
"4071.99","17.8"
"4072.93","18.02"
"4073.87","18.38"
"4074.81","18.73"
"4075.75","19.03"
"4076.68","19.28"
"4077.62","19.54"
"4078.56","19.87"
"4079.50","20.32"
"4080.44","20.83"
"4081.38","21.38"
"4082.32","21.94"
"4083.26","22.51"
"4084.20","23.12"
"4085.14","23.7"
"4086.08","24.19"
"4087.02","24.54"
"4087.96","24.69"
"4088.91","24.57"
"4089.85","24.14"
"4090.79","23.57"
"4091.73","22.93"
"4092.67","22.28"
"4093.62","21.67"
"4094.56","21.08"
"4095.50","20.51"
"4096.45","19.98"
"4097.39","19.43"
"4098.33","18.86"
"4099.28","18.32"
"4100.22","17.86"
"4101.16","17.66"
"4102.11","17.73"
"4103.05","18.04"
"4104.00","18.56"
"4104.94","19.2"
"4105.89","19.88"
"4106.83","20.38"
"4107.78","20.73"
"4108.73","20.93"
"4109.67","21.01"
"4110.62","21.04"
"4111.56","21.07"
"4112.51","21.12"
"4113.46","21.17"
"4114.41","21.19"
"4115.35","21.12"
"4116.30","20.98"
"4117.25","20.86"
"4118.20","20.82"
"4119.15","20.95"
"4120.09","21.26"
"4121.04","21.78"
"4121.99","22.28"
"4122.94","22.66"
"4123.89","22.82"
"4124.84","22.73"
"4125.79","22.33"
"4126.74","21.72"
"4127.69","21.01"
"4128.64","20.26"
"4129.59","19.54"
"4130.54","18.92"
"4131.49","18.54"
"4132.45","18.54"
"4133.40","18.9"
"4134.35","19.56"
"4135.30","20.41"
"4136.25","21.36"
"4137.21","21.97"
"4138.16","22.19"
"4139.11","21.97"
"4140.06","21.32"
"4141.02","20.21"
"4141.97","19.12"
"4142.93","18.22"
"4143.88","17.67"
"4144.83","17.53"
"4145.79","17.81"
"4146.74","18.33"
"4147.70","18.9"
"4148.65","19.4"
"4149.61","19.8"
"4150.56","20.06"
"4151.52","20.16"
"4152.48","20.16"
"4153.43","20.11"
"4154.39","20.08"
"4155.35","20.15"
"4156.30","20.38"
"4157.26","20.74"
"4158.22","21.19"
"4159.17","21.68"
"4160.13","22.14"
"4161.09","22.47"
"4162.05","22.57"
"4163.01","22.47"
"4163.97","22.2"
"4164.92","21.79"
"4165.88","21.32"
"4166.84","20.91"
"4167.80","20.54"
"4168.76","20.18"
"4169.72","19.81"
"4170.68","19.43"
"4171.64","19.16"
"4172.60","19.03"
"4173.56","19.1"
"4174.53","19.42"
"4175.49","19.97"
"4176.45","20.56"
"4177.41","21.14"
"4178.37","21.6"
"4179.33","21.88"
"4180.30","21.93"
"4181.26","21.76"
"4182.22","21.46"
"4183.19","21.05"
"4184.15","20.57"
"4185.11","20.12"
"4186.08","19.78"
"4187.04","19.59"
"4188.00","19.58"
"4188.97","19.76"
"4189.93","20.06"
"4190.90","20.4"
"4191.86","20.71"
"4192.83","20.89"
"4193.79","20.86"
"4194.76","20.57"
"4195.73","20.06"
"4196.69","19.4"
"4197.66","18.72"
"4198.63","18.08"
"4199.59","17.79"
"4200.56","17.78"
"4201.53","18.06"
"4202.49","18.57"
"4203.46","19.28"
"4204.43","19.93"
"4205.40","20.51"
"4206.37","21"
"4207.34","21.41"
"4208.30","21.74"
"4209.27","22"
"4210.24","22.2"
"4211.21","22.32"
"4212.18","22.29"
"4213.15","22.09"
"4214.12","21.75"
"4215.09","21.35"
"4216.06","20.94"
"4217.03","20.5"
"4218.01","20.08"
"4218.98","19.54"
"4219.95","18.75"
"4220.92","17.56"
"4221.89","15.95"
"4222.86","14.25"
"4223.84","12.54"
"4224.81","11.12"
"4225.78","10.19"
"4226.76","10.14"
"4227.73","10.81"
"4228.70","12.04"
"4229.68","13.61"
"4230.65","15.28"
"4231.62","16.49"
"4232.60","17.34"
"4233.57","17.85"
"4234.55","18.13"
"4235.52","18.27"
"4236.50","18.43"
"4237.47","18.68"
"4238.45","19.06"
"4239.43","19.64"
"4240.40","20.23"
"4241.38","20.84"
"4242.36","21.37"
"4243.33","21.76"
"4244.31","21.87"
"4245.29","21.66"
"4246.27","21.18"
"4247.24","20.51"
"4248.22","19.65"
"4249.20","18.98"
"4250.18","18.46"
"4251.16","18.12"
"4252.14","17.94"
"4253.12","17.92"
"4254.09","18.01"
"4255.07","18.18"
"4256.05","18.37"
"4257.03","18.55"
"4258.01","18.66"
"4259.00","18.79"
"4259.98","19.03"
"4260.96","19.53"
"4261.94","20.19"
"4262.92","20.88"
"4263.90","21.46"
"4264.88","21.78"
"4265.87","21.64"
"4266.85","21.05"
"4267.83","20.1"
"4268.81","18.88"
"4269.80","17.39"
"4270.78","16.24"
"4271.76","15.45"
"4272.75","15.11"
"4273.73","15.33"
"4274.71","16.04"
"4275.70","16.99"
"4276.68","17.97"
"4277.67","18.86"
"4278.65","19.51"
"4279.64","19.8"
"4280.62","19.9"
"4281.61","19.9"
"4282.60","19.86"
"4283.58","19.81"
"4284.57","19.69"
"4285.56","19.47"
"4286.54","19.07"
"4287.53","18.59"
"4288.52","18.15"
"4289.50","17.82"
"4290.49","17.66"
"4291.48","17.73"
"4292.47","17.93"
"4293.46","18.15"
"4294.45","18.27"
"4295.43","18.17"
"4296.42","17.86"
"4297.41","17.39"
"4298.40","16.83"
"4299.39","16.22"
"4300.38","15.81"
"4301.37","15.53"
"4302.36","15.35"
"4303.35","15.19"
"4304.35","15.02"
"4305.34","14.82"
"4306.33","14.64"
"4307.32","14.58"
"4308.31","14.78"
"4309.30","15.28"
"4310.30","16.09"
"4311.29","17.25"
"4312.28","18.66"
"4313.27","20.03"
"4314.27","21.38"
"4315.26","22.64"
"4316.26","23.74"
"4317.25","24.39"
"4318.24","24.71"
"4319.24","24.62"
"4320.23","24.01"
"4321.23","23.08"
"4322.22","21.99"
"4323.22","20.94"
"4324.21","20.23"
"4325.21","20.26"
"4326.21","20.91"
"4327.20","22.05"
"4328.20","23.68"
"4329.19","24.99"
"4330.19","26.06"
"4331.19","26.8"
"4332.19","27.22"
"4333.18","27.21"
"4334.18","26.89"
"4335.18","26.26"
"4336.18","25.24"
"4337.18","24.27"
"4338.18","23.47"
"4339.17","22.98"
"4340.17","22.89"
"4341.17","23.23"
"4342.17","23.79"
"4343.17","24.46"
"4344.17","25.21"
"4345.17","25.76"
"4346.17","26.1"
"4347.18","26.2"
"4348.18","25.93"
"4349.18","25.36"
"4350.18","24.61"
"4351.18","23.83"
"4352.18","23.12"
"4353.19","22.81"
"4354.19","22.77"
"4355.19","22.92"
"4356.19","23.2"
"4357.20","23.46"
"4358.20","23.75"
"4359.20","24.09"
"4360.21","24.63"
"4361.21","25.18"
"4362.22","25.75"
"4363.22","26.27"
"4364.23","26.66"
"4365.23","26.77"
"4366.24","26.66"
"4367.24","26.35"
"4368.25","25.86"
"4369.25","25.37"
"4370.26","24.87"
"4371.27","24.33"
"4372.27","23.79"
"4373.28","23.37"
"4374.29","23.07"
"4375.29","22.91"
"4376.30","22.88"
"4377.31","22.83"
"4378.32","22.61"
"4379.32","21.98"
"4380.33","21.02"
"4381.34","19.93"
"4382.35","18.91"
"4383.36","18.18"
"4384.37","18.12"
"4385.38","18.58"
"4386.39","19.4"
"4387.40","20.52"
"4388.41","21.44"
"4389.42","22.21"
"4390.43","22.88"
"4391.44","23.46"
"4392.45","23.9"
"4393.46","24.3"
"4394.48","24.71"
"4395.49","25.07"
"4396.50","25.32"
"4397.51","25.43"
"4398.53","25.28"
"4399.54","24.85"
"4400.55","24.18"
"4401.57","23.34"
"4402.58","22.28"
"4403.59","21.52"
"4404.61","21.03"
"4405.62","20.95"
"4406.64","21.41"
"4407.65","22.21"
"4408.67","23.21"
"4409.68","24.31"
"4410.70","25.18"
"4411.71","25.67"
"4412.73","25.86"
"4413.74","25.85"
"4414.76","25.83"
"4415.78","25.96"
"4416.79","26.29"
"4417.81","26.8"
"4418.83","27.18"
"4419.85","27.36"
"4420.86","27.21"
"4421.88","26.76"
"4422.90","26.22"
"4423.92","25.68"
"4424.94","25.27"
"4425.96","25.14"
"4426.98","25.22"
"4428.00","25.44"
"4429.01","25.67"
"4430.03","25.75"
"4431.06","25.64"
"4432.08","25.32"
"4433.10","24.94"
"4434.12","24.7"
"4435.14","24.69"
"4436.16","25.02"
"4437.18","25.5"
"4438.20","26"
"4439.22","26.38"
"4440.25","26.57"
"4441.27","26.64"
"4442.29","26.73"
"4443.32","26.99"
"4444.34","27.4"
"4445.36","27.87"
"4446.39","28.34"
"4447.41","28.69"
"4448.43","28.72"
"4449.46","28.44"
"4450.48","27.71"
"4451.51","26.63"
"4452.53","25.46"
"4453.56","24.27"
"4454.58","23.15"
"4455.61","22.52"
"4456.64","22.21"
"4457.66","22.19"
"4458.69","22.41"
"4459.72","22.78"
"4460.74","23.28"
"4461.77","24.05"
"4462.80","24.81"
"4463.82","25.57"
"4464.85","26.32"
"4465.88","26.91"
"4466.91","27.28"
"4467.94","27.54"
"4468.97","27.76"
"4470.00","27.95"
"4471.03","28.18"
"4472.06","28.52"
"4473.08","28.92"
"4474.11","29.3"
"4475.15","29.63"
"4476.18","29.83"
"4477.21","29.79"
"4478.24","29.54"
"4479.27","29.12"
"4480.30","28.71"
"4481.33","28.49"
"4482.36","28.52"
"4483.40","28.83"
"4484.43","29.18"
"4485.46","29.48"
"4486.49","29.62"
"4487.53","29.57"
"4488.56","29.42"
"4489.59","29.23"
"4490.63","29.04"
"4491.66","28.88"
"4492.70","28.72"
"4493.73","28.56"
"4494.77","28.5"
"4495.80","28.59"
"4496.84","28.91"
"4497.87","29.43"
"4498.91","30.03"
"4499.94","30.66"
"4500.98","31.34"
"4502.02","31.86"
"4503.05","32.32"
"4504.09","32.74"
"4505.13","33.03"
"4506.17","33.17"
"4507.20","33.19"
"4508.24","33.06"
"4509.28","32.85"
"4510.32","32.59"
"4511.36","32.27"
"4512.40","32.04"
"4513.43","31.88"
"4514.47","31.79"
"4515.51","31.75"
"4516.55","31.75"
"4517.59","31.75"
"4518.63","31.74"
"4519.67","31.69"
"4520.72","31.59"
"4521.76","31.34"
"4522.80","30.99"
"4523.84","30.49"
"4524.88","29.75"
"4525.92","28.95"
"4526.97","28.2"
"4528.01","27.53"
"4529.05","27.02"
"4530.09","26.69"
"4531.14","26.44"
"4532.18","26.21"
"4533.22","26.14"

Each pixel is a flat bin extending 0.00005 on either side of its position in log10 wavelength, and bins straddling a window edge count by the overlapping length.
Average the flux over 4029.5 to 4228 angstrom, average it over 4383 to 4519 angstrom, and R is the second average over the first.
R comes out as 1.4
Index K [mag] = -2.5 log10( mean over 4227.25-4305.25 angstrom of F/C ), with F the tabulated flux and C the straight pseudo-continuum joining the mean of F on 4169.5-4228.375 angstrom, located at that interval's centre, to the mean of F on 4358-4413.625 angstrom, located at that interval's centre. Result 0.14 mag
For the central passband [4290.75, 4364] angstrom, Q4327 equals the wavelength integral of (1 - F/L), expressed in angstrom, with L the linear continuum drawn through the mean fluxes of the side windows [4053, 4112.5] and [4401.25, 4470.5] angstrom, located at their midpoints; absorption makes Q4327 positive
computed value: 6.0 angstrom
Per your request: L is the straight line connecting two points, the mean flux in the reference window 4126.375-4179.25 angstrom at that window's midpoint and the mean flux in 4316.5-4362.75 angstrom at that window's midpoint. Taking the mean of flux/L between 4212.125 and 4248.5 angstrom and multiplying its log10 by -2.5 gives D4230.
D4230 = 0.22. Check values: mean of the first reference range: 20.3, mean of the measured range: 17.9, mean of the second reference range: 24.2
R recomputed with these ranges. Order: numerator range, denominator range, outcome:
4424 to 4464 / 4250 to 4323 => 1.37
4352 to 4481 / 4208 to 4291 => 1.34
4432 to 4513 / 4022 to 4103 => 1.47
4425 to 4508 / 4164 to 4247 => 1.43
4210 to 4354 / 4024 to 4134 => 1.01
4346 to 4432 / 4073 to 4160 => 1.17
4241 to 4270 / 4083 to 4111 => 0.94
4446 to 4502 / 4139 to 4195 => 1.36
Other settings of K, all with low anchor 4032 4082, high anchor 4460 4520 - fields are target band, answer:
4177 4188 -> 0.02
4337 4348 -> 0.05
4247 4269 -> 0.20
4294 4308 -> 0.46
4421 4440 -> 0.10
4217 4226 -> 0.37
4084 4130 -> -0.10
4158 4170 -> -0.03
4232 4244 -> 0.18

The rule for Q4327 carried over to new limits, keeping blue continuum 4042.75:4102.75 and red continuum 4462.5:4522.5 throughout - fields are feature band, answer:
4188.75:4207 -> 2.3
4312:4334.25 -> 2.0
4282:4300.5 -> 4.9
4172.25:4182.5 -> 0.5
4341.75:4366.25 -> 1.5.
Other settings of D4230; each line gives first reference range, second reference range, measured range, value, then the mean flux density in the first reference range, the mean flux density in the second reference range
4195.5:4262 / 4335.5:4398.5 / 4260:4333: 0.093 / 18.6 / 23.6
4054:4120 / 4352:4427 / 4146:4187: 0.021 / 19.9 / 23.9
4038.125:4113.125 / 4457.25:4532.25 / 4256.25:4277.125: 0.268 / 19.3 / 29.2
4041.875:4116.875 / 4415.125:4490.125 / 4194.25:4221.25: 0.091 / 19.4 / 26.7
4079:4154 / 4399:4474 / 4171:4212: 0.082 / 20.7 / 25.5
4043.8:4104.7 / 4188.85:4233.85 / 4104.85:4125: -0.120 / 19.2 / 18.4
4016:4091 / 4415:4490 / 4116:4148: 0.002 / 18.9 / 26.7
